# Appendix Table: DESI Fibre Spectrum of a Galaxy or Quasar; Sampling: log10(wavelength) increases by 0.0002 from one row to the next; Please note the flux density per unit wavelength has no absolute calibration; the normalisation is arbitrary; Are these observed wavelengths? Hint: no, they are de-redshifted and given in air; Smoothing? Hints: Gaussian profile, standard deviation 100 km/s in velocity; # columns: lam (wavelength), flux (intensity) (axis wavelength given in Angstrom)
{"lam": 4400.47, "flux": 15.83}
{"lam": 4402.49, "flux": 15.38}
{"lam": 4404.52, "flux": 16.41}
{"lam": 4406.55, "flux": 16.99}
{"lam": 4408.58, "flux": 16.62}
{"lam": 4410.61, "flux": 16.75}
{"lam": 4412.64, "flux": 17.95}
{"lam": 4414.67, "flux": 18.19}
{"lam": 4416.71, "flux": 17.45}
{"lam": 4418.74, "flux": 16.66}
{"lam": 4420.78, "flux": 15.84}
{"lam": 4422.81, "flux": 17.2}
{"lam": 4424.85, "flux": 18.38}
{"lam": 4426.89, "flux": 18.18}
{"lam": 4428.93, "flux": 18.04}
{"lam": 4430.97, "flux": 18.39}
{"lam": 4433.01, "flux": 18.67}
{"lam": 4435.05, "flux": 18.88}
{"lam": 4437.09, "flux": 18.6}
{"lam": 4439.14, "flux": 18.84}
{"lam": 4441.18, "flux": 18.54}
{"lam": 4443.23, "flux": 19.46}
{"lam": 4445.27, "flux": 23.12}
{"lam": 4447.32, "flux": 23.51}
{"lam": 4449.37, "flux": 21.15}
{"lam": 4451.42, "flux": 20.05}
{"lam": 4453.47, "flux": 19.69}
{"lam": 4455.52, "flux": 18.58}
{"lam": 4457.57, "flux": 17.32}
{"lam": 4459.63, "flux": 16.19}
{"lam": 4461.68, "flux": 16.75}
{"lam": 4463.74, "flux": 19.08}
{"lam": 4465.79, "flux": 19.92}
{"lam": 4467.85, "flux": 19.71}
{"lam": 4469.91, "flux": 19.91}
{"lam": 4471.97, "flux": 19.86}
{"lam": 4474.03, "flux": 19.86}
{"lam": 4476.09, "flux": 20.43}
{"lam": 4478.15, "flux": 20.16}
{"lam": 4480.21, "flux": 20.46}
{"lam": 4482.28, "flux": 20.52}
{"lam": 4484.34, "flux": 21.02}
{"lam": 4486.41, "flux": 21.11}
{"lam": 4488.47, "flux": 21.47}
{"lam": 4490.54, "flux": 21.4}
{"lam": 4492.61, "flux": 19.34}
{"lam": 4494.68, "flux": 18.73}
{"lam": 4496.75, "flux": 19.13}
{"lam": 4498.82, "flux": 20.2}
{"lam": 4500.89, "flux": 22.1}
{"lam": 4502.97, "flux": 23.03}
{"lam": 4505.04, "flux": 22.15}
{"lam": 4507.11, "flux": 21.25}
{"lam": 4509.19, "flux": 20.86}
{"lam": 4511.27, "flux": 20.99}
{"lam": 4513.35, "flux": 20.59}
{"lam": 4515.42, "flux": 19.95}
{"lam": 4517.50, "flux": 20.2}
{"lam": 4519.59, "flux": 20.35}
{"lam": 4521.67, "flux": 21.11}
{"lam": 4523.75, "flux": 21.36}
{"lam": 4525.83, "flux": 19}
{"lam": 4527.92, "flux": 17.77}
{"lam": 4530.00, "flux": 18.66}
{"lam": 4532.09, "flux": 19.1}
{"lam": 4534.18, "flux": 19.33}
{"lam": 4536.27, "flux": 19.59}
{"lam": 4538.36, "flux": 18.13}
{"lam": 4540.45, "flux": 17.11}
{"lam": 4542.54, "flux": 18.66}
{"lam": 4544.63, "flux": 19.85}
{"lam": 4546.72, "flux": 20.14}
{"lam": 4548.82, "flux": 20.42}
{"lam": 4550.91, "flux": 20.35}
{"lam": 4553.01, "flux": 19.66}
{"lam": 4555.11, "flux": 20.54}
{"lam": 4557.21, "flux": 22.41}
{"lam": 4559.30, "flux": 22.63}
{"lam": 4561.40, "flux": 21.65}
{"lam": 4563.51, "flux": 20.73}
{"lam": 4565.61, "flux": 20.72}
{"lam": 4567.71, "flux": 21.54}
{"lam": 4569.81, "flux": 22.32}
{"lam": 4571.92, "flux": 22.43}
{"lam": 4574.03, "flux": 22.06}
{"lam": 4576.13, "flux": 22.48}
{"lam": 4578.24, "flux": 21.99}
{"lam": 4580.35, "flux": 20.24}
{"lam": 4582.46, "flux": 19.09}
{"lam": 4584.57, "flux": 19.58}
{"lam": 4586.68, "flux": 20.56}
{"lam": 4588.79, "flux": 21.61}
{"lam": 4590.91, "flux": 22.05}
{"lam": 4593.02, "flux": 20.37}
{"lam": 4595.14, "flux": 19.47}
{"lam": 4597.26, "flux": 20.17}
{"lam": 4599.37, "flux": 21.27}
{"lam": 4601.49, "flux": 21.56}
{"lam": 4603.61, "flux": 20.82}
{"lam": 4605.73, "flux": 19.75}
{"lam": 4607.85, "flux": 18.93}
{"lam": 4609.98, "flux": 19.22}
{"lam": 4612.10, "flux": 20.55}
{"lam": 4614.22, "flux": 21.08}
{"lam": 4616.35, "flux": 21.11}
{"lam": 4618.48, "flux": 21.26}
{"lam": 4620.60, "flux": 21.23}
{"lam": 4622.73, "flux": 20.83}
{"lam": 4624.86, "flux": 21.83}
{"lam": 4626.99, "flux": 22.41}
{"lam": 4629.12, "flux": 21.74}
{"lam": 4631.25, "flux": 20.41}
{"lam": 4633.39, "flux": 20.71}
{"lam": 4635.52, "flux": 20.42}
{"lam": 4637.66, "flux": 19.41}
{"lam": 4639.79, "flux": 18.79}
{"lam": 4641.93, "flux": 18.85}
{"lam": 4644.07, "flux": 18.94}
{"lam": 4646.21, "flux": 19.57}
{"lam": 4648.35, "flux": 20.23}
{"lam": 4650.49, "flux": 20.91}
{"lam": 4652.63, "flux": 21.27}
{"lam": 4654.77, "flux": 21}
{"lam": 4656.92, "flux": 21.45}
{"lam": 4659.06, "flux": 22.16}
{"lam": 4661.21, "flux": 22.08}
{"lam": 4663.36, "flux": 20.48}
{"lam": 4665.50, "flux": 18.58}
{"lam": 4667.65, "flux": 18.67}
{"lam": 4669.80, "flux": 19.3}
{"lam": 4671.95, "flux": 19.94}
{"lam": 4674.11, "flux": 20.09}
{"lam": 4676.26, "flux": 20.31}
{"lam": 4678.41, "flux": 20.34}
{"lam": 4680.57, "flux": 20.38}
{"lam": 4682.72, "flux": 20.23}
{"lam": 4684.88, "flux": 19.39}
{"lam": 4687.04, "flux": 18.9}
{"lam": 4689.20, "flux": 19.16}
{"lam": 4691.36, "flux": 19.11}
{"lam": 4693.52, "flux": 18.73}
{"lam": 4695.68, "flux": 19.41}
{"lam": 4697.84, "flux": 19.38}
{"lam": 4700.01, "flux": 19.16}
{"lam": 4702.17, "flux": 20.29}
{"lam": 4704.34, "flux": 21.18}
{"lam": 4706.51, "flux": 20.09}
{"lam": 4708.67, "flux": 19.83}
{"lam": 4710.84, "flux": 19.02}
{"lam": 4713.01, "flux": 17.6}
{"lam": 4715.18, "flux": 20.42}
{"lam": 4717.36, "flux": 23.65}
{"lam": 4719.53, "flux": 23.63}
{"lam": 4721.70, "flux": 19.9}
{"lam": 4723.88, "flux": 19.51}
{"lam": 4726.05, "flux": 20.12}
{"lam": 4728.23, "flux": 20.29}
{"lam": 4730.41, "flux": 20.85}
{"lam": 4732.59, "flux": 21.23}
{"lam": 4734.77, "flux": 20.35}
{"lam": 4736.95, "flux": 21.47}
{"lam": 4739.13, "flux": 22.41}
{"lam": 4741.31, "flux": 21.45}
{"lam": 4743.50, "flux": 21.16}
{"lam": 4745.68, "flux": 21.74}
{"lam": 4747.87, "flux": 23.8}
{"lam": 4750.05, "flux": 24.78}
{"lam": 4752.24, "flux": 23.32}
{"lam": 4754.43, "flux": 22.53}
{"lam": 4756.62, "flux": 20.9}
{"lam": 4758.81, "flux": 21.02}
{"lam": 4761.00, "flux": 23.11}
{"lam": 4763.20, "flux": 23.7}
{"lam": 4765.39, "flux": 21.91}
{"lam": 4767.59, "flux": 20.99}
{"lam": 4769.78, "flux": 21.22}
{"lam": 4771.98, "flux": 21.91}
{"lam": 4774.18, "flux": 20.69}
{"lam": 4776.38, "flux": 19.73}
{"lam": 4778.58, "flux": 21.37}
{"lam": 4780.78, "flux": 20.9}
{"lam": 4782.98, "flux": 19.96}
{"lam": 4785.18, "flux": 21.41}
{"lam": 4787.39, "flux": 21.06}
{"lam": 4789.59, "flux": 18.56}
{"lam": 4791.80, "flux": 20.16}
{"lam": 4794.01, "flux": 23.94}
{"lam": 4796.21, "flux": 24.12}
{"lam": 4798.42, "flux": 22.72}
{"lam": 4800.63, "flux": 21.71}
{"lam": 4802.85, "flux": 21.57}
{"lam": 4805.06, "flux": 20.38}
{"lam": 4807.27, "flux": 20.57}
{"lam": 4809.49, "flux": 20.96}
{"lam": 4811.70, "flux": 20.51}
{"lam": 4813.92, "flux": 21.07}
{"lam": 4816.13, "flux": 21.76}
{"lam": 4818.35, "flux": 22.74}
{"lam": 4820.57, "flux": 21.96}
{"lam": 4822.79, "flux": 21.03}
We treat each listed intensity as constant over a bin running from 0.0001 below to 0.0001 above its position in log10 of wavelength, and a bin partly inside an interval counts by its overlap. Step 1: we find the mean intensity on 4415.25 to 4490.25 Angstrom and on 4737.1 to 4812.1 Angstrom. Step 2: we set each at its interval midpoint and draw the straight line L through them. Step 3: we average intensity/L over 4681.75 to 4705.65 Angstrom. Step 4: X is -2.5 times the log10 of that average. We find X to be 0.08 mag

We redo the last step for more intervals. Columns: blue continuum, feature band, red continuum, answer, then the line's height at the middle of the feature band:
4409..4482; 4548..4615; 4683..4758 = -0.06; 19.8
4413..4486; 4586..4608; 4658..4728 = -0.05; 19.7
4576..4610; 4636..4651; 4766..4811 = 0.06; 20.7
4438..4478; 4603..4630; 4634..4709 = -0.05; 19.9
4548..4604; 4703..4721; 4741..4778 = 0.06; 21.8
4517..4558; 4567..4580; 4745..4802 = -0.11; 20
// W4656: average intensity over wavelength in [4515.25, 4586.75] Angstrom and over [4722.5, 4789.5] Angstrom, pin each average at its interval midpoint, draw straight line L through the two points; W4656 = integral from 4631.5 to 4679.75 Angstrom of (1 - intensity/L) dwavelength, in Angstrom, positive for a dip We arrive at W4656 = 1.70 Angstrom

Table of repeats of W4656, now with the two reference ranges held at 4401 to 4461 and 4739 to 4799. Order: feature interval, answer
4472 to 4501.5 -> -2.37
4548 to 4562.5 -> -1.13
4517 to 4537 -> -0.36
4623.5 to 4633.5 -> -0.56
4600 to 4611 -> -0.01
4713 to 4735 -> 0.49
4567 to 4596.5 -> -1.88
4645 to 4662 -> -0.38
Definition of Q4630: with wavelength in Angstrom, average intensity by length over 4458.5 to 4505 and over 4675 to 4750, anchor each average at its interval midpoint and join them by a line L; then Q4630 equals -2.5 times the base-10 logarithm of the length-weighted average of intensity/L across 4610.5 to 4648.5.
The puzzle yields -0.01 mag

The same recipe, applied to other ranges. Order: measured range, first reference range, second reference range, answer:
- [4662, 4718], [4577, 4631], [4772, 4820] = 0.07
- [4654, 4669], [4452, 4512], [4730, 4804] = 0.03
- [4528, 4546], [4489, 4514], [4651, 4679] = 0.11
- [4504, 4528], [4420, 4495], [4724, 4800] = -0.04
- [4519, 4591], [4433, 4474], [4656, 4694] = -0.04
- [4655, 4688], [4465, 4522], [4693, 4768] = 0.04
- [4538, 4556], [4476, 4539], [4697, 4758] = 0.05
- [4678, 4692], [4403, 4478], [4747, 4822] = 0.06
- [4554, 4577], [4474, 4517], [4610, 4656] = -0.06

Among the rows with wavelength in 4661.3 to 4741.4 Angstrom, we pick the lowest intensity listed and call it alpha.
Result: 17.6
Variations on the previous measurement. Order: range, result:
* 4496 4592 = 17.11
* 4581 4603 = 19.09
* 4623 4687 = 18.58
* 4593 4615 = 18.93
